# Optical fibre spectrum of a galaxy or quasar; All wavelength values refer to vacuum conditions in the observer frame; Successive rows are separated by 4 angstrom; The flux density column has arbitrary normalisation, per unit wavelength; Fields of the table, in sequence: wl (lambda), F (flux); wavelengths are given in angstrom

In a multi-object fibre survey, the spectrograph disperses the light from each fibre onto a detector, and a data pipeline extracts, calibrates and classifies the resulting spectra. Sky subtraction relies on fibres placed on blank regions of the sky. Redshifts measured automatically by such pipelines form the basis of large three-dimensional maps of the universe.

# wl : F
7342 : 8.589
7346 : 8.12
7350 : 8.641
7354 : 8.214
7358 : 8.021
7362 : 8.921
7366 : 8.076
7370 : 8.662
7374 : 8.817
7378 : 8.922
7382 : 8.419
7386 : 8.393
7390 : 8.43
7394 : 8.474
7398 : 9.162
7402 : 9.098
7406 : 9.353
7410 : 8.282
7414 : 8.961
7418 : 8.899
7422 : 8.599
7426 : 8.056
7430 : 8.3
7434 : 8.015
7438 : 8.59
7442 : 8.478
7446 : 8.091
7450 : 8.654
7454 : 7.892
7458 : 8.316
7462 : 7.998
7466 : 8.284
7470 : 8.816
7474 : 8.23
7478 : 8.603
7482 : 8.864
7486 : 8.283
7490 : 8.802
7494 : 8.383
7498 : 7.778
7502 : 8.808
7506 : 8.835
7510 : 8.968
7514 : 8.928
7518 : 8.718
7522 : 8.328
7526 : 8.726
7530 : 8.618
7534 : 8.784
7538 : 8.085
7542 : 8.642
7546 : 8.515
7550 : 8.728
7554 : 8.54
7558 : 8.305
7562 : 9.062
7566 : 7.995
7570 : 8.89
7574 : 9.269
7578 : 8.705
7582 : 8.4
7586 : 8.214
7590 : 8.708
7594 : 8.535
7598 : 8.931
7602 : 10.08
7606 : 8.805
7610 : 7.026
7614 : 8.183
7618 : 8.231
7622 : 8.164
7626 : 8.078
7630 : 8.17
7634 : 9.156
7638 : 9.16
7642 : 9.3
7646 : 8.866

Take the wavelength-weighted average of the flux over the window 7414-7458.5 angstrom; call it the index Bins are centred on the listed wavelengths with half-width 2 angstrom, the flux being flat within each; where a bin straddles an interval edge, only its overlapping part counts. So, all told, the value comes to 8.38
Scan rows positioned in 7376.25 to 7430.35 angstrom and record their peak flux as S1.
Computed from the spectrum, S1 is 9.353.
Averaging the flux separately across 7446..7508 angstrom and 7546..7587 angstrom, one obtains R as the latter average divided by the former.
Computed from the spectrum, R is 1.02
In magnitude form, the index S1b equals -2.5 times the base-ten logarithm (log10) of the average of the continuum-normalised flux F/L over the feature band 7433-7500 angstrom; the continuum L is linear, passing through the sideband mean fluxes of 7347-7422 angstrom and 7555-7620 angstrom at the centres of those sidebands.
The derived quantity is 0.03 mag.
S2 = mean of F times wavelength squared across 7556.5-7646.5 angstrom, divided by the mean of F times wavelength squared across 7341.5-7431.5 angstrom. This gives 1.1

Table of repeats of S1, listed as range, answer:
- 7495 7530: 8.968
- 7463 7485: 8.864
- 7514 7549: 8.928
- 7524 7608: 10.08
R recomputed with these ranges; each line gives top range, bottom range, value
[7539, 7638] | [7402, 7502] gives 1.01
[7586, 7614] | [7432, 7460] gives 1.04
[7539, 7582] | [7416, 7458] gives 1.03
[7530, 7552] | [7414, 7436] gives 1.02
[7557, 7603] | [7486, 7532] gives 1.01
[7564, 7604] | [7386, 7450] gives 1.02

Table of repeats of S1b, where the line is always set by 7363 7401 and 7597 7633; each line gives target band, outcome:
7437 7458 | 0.03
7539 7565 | -0.01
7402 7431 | -0.01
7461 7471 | 0.02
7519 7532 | -0.01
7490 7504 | 0.02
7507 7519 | -0.05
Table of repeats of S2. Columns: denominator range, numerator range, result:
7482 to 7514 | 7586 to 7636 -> 1.02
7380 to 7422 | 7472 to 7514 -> 1.01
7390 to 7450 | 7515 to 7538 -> 1.03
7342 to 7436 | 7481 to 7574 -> 1.04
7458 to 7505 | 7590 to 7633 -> 1.04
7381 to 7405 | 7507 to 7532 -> 1.04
